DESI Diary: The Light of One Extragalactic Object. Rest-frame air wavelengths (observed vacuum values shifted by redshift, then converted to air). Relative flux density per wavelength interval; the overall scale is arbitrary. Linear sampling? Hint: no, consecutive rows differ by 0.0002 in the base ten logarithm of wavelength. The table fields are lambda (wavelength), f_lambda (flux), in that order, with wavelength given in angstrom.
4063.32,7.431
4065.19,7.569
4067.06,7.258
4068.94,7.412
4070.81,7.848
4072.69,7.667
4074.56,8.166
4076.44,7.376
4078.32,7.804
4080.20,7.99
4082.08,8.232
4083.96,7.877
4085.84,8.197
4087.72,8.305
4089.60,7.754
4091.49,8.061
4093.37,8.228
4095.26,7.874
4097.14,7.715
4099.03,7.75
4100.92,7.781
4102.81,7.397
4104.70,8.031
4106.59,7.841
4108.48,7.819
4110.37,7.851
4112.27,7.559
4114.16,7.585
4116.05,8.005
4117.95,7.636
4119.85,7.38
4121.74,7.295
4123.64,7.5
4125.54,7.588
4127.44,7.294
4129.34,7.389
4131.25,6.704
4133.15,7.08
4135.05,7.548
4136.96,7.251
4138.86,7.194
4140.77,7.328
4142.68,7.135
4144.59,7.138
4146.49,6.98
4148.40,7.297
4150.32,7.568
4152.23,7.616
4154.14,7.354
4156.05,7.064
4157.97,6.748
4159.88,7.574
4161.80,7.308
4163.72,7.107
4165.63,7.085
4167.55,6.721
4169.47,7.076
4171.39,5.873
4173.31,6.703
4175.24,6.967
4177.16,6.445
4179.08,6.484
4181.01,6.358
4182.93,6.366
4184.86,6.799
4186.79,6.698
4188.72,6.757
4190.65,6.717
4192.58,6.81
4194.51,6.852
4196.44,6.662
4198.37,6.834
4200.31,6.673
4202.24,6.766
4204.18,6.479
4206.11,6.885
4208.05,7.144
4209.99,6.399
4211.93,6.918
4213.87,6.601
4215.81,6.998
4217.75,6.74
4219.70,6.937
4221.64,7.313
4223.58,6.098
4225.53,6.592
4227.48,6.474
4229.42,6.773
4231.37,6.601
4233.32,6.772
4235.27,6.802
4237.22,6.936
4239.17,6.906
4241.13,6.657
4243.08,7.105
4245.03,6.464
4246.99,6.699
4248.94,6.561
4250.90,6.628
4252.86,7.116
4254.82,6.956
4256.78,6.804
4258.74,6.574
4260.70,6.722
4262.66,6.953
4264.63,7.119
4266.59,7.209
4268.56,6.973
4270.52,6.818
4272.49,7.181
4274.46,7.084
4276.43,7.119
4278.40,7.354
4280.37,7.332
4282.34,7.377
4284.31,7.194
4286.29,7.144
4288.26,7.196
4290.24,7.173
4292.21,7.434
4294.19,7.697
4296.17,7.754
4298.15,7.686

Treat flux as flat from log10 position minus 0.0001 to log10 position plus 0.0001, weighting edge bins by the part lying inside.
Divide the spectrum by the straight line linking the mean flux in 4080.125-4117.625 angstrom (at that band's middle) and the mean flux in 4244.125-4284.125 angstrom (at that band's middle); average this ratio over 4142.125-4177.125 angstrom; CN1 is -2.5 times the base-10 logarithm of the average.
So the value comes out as 0.07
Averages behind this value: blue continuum 7.89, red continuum 6.96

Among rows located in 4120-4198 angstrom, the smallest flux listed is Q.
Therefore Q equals 5.873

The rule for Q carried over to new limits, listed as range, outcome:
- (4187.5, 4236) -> 6.098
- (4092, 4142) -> 6.704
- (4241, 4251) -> 6.464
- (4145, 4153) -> 6.98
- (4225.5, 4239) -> 6.474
